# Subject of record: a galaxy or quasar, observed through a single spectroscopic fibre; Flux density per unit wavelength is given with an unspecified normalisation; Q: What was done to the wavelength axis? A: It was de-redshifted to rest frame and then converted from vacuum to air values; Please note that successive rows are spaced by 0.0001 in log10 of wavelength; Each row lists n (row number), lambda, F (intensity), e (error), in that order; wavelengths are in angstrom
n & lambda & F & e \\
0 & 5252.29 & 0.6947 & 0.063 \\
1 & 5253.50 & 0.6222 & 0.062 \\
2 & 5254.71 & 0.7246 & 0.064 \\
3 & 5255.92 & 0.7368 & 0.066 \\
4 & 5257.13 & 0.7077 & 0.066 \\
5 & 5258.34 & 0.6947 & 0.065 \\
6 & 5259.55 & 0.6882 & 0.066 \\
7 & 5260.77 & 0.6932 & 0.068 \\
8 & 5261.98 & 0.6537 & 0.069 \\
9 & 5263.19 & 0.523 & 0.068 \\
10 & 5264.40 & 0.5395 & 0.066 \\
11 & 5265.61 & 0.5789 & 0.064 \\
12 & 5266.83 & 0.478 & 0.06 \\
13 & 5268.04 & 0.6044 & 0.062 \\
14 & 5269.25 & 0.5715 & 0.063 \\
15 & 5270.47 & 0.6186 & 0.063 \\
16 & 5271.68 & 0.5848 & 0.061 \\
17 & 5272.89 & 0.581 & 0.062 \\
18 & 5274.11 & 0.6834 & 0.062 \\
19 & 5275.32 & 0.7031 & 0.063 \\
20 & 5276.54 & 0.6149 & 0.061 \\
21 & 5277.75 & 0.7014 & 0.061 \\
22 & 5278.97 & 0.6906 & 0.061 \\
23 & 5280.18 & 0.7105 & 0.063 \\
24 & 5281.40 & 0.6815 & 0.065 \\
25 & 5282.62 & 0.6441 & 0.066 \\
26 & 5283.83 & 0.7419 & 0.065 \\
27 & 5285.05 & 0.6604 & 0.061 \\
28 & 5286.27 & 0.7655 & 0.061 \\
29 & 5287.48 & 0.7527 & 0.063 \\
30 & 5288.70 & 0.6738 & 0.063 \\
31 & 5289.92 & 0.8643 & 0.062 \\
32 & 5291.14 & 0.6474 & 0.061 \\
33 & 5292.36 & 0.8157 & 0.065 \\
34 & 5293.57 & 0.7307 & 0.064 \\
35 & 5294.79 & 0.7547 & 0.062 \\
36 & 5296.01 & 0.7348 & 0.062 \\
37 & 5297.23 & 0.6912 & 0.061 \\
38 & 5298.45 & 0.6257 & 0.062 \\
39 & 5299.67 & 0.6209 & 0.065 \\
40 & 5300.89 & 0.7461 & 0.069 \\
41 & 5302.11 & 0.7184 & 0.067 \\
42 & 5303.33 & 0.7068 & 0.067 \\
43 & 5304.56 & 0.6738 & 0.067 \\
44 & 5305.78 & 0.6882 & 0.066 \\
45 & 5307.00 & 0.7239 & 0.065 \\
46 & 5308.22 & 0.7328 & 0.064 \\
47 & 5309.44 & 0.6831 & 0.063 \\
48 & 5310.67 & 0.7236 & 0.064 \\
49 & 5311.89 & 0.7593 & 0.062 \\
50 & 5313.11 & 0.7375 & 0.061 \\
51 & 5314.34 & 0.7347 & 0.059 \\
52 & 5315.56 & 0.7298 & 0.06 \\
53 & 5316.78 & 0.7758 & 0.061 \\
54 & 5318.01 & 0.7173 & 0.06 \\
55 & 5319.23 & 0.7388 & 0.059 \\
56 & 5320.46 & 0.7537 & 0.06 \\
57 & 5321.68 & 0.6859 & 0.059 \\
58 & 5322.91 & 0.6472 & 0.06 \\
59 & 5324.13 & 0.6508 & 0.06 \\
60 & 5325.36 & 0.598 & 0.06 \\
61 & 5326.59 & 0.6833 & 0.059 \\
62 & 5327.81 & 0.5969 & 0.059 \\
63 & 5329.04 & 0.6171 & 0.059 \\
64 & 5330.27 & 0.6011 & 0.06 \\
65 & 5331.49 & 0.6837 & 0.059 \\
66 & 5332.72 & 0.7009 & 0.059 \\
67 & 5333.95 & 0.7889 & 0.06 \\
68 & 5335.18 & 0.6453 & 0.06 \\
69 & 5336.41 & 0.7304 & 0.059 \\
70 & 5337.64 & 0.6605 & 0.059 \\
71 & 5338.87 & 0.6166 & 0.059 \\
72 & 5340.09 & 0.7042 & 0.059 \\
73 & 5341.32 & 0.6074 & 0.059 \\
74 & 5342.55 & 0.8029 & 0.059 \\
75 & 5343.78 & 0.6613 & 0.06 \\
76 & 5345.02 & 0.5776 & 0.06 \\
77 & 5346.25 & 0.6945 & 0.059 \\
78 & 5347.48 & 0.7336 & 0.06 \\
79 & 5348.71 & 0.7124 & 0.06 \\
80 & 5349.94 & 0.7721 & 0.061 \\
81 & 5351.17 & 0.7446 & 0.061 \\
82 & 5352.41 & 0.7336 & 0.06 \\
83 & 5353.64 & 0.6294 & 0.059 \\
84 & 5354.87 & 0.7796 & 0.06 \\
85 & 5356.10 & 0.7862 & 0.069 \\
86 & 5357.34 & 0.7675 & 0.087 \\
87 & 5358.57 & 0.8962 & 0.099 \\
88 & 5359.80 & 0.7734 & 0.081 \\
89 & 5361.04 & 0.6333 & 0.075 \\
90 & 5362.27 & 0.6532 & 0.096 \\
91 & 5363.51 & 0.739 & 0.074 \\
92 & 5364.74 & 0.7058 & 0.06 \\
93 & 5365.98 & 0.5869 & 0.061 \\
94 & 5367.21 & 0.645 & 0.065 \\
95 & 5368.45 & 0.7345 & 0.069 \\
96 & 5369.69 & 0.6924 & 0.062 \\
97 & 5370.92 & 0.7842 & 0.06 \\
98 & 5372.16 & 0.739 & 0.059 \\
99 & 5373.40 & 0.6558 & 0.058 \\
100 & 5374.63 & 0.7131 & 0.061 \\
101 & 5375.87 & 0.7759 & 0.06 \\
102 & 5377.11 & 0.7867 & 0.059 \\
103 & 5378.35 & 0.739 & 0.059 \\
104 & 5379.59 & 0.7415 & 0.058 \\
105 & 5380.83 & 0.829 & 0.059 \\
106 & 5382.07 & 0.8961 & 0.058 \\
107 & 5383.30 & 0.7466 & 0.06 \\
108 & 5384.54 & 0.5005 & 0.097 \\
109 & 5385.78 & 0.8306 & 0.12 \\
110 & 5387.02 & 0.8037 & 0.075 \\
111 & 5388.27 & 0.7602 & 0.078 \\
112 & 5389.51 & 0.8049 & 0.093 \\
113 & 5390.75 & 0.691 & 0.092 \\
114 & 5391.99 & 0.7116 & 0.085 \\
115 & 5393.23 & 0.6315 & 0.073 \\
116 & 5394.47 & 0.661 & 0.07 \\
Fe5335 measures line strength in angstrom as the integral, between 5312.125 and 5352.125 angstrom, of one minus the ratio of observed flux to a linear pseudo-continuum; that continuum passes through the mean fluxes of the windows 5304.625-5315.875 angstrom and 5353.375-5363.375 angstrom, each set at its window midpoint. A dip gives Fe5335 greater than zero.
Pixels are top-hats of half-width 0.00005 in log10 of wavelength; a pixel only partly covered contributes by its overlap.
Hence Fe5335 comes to 2.2 angstrom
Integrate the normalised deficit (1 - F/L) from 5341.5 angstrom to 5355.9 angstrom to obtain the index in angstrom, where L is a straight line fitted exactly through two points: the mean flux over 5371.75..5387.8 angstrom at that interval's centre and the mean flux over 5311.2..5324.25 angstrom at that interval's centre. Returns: 0.50 angstrom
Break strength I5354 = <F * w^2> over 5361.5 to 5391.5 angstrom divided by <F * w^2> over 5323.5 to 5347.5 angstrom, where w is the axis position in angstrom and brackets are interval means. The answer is 1.1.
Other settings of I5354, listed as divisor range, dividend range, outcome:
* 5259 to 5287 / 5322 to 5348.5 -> 1.07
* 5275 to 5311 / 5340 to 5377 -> 1.04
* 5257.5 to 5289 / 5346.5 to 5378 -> 1.16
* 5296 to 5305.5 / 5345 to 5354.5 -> 1.05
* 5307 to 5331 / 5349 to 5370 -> 1.06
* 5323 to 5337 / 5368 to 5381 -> 1.14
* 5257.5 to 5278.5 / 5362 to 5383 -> 1.23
